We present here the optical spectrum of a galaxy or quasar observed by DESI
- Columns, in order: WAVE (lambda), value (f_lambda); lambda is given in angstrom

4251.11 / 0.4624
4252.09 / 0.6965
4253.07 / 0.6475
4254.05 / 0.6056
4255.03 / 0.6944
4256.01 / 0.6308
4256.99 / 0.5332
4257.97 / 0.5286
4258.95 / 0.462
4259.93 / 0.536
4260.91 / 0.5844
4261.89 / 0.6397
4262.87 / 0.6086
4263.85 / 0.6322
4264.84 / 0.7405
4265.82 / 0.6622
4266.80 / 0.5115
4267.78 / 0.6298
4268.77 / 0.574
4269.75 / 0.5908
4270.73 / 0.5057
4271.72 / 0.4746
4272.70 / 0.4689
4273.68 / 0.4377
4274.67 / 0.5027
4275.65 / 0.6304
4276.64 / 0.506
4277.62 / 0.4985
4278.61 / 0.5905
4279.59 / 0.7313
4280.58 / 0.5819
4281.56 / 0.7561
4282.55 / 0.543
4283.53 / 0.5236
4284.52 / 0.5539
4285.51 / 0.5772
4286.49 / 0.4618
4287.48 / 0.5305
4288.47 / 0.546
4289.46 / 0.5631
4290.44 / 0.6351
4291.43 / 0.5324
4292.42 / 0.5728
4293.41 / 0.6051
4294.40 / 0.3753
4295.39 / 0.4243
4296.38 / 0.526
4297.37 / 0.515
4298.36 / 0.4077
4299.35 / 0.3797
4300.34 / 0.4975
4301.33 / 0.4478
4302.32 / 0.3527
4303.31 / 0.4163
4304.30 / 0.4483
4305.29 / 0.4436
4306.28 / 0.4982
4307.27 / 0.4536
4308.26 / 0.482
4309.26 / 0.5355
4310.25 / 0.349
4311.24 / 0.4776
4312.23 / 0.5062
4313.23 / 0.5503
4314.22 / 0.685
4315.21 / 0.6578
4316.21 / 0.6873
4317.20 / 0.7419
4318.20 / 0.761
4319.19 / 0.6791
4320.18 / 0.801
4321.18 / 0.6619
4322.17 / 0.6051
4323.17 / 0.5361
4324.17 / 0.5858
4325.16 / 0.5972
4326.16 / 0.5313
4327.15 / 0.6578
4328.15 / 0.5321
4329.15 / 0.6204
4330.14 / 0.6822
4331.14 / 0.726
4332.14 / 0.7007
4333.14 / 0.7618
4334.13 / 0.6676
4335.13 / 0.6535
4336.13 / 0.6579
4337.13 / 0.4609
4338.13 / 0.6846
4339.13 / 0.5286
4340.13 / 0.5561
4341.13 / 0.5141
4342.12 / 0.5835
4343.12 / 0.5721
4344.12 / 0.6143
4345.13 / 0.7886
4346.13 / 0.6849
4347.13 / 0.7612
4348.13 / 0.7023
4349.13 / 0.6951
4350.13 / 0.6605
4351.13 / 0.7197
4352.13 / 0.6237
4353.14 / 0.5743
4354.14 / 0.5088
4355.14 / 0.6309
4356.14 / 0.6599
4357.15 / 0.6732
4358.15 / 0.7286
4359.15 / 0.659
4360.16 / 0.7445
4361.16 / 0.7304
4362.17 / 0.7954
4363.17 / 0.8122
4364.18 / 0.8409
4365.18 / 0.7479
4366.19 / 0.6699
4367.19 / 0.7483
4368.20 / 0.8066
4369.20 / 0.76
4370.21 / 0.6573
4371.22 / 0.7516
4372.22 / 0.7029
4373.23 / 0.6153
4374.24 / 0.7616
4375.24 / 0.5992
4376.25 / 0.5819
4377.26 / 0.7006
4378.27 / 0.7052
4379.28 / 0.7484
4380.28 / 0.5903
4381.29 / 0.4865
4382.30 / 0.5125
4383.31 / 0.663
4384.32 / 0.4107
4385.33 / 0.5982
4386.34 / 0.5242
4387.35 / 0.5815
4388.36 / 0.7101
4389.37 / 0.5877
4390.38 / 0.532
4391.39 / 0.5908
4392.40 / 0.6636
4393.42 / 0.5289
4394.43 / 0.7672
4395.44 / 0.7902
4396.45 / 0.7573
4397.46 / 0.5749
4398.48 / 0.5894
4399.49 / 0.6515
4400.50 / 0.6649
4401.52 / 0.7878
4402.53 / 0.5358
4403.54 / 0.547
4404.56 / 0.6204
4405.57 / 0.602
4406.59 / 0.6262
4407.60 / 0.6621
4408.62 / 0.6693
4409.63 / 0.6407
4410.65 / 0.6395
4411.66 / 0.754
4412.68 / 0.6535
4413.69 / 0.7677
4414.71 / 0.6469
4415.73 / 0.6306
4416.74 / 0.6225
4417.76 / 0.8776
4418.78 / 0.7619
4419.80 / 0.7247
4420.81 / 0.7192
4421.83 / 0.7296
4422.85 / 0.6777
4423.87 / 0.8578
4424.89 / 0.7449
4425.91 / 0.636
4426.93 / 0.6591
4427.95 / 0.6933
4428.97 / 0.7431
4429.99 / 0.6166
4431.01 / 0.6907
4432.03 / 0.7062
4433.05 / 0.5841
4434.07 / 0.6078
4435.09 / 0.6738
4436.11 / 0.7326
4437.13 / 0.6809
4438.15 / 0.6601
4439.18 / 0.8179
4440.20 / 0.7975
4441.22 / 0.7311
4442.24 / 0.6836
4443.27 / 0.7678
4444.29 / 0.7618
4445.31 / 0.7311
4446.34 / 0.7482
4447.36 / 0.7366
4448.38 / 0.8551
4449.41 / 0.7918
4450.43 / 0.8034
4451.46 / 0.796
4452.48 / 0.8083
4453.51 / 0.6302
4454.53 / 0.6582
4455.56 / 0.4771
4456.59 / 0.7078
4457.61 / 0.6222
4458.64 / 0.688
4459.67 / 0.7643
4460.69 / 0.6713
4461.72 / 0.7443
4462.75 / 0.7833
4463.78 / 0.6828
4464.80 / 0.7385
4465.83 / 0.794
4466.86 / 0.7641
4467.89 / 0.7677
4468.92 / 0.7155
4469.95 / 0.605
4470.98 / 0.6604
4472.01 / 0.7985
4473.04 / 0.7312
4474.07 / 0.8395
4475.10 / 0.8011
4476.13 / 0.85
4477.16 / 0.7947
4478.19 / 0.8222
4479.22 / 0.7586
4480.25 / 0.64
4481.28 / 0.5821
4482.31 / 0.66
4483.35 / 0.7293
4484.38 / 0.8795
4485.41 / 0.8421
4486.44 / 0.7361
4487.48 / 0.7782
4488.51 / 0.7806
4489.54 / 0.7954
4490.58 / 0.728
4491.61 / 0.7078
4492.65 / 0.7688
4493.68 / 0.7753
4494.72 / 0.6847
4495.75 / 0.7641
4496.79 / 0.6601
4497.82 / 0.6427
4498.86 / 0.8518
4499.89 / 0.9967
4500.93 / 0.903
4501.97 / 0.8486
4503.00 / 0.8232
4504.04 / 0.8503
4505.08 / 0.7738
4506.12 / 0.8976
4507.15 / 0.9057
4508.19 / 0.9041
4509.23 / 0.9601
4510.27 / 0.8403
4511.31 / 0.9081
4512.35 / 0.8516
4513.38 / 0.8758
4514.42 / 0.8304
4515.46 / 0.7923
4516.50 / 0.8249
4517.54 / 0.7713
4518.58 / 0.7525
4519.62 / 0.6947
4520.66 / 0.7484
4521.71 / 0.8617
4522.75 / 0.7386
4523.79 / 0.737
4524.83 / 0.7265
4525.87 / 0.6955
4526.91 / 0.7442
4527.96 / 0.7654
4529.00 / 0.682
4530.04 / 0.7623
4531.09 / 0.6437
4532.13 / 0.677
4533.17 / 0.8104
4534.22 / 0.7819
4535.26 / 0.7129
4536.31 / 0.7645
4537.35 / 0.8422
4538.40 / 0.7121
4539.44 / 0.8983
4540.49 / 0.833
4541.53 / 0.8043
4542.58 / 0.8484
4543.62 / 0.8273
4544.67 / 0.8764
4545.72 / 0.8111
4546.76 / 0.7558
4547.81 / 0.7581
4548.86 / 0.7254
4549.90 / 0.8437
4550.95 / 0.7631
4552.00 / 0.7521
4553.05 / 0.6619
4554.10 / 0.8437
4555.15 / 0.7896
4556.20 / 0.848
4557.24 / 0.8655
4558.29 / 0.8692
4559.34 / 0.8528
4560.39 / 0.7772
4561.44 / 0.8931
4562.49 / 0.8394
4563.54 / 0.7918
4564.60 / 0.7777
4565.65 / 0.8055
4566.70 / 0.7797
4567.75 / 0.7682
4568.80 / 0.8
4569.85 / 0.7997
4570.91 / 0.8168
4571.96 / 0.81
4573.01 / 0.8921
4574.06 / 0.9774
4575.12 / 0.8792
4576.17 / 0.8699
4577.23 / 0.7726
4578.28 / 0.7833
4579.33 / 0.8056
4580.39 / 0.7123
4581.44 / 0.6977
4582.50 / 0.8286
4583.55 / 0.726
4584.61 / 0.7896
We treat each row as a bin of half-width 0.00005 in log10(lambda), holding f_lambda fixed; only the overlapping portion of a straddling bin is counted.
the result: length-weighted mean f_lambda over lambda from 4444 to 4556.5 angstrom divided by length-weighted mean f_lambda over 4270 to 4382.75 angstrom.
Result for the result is 1.3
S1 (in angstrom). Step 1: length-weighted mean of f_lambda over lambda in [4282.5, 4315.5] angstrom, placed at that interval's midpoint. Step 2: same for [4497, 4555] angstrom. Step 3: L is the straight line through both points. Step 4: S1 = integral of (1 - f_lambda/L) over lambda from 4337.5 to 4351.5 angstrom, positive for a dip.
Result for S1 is -2.1 angstrom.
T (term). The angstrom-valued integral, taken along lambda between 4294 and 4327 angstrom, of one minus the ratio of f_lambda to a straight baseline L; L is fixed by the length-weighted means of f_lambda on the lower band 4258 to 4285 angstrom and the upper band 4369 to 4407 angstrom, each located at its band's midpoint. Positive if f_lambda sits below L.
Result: 3.2 angstrom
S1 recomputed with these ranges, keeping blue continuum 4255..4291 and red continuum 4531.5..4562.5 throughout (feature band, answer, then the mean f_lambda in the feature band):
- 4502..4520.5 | -1.6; 0.837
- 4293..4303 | 2.4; 0.451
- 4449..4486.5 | 0.0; 0.733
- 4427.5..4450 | -0.3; 0.719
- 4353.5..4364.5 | -1.0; 0.704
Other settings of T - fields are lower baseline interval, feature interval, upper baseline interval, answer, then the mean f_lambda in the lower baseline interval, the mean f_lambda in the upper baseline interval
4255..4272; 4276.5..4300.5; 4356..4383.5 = 2.8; 0.584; 0.695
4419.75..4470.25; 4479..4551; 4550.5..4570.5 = -1.5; 0.716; 0.804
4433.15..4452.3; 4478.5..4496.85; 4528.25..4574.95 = 0.6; 0.741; 0.799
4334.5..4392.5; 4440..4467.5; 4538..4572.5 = -0.2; 0.652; 0.807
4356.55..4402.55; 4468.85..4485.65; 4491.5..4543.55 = 0.2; 0.667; 0.794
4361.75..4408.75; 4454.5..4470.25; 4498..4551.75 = 0.8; 0.656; 0.803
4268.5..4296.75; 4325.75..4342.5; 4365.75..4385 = -0.4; 0.545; 0.656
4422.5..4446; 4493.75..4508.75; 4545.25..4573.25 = -1.2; 0.707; 0.803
